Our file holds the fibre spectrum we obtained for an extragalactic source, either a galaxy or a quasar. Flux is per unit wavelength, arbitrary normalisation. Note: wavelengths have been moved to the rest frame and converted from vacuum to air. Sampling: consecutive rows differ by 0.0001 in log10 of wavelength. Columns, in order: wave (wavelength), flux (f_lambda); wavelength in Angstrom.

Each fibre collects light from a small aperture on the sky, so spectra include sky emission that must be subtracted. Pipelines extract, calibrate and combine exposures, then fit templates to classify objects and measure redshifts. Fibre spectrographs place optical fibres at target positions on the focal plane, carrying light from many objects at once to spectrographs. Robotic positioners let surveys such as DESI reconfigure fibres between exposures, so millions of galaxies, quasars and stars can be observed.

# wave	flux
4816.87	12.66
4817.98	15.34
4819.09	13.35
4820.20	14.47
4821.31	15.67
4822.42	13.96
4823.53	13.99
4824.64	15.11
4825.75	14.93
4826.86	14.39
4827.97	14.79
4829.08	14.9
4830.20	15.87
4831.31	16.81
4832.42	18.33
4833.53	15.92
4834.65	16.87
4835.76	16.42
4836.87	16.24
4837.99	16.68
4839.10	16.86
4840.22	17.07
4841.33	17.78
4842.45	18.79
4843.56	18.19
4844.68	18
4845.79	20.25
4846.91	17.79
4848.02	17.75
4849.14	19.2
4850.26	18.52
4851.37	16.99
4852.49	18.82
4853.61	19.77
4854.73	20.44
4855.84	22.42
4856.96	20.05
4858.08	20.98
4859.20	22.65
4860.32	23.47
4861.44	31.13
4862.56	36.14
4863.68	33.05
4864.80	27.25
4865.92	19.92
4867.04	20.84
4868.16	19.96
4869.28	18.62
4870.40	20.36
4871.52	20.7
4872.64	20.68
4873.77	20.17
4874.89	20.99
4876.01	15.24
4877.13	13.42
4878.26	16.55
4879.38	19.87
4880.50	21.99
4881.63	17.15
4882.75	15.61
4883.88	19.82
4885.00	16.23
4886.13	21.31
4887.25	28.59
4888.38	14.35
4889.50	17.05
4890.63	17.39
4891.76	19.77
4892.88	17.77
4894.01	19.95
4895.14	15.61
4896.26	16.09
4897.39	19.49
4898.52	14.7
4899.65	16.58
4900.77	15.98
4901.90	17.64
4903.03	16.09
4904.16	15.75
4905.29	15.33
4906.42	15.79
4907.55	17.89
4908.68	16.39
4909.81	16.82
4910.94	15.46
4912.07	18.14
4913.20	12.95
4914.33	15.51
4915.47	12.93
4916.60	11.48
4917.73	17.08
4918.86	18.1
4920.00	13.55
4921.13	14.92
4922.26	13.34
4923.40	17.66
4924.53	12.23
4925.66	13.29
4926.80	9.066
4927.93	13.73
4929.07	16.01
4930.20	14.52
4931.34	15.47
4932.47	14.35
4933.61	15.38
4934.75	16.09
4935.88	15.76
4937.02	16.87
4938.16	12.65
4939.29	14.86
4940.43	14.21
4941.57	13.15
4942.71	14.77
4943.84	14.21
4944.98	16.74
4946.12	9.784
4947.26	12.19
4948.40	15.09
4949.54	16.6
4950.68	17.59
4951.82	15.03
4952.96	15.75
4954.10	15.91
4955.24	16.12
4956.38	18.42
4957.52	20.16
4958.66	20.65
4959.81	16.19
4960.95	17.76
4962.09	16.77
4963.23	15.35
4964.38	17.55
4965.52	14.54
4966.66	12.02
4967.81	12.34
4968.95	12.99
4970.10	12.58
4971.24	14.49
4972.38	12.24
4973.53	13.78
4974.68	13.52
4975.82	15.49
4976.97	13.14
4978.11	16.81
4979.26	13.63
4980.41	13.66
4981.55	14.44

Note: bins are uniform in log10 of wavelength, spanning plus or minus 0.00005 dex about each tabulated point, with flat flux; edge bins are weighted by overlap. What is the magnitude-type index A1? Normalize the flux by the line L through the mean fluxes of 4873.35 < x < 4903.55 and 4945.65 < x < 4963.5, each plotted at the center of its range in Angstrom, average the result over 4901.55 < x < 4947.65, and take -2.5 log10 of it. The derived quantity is 0.152 mag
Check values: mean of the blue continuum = 18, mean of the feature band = 14.8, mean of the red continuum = 16.3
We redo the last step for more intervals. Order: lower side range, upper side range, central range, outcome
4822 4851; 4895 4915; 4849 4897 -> -0.23 mag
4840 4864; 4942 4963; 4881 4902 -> 0.07 mag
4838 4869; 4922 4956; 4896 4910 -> 0.06 mag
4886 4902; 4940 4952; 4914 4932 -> 0.13 mag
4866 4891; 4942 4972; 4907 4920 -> 0.12 mag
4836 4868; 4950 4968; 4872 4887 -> 0.07 mag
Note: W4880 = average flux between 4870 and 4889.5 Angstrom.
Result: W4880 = 18.9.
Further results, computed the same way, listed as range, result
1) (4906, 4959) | 15.2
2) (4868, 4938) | 16.7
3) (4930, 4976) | 15.1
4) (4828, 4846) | 17.1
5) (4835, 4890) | 20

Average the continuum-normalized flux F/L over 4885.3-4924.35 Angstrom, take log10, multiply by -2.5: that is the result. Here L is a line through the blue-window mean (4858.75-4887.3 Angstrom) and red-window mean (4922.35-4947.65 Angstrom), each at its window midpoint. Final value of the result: 0.07 mag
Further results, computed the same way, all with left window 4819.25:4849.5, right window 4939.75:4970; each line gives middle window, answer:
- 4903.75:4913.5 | -0.022 mag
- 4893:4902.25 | -0.073 mag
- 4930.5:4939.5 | 0.029 mag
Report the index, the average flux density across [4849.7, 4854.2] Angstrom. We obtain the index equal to 18.5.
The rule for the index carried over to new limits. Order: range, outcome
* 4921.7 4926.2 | 14.1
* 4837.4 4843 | 17.4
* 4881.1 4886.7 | 18.1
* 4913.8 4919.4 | 15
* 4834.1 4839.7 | 16.6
